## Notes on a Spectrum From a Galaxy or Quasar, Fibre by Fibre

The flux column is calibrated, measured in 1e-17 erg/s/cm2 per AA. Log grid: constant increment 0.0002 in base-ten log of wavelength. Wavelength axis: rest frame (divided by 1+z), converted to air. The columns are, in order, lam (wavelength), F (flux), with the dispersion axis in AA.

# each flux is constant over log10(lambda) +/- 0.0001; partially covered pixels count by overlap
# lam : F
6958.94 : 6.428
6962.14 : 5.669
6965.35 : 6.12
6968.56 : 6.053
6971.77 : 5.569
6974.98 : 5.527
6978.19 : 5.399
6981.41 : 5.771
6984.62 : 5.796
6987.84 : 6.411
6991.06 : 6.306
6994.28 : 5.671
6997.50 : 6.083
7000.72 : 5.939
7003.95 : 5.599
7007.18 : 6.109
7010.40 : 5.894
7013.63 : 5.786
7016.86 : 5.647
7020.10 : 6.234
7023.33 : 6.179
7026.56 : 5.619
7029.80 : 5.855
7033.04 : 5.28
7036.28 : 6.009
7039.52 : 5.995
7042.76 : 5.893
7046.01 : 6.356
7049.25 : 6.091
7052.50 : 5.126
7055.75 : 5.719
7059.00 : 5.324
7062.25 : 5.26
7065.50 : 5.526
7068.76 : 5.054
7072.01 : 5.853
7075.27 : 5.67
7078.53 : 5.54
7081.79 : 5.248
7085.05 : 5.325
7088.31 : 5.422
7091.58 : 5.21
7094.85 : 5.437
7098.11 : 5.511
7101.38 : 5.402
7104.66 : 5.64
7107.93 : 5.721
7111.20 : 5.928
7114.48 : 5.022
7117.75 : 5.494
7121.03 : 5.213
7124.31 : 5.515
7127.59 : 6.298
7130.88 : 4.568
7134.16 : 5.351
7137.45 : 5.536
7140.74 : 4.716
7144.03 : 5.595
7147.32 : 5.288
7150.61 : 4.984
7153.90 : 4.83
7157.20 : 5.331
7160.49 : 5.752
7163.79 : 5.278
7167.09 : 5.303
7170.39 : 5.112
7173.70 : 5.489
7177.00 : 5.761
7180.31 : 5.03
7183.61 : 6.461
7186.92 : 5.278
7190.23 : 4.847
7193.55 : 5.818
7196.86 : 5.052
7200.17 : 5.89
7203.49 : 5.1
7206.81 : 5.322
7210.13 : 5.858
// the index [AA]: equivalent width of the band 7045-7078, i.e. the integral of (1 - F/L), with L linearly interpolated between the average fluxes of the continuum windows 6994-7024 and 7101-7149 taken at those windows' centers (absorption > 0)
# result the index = 0.6 AA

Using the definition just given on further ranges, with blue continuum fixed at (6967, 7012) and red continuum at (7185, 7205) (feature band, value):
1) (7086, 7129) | 0.4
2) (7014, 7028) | -0.3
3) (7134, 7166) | 1.2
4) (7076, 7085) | 0.4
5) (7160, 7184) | -0.3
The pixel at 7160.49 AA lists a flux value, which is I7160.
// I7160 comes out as 5.752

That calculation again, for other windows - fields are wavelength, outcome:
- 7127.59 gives 6.298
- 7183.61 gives 6.461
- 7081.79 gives 5.248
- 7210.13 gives 5.858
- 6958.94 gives 6.428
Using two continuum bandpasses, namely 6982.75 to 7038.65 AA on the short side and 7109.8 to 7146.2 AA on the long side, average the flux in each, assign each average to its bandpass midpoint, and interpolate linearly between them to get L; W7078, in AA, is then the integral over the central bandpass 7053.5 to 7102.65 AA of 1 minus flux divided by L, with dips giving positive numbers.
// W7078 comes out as 1.5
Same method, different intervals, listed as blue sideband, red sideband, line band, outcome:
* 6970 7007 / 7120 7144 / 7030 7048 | -0.8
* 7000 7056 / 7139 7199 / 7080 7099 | 0.9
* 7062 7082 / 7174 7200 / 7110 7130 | -0.2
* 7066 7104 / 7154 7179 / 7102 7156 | 0.5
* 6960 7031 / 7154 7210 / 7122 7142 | 0.7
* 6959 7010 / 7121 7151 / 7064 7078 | 0.1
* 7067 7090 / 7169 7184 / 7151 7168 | 0.7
